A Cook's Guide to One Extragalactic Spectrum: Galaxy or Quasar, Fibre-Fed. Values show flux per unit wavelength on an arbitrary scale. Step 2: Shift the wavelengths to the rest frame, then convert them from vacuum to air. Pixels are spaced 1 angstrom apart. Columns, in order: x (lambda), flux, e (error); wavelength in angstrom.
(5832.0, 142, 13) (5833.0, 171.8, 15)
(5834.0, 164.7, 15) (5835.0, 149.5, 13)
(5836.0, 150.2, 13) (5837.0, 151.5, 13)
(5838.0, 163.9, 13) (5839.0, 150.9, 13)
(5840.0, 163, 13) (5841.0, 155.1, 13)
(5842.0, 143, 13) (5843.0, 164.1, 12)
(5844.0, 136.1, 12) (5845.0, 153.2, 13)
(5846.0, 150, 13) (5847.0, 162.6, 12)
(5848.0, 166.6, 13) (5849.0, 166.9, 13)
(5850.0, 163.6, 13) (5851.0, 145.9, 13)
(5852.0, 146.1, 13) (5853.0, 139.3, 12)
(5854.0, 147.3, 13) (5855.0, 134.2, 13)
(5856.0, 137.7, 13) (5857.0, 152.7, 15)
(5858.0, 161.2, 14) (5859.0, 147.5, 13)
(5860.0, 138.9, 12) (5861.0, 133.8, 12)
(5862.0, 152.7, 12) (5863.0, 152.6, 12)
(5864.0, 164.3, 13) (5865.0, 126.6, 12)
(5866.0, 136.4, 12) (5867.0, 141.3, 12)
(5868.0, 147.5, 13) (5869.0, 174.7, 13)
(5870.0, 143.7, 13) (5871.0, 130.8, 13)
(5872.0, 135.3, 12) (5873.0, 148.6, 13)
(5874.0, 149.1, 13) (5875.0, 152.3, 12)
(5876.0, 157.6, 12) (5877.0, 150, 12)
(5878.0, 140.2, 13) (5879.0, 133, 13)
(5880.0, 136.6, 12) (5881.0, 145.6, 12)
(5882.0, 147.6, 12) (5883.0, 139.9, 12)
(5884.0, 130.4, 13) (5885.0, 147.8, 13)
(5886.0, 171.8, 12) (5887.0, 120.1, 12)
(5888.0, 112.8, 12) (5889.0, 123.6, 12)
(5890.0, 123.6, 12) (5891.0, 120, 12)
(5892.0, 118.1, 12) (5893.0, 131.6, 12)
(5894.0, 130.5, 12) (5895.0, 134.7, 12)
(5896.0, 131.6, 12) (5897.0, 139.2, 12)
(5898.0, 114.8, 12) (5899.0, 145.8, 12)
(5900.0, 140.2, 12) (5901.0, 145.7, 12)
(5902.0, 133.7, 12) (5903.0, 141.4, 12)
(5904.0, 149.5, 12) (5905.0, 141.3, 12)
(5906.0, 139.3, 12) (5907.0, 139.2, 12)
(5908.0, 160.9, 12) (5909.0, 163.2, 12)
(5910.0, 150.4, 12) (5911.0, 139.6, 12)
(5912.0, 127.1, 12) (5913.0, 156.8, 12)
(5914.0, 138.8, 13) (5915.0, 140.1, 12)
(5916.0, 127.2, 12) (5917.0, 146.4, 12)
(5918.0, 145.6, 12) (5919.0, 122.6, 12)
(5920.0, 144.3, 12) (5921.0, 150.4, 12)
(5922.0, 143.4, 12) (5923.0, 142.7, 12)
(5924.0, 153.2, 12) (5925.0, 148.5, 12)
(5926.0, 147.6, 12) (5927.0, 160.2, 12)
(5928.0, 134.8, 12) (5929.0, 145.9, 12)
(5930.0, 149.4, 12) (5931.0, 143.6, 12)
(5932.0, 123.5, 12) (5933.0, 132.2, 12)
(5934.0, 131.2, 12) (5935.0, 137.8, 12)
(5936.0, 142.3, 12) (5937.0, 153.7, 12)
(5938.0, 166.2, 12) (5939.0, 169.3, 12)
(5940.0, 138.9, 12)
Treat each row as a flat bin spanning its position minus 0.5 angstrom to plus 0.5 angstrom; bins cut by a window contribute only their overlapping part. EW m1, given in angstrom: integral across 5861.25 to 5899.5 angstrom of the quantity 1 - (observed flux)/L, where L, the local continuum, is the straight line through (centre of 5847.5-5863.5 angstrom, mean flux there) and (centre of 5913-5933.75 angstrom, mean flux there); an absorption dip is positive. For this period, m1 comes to 1.9 angstrom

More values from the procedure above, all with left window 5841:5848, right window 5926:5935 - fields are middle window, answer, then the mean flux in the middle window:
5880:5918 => 1.8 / 138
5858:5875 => 0.4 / 146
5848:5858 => 0.1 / 150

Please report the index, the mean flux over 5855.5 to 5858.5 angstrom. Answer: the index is 151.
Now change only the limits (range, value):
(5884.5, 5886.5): 160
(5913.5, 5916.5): 135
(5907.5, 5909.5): 162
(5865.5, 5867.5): 139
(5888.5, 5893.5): 123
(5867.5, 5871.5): 149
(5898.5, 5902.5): 141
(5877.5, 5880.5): 137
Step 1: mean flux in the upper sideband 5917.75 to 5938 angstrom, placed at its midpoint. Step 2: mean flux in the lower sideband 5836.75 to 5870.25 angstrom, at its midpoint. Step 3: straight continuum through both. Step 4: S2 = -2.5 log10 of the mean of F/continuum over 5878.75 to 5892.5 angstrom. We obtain 0.11 mag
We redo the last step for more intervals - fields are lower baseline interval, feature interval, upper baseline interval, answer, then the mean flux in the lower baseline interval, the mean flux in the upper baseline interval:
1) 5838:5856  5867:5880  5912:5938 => 0.02 mag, 152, 143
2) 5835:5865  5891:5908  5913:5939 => 0.08 mag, 151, 144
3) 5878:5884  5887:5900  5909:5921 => 0.10 mag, 140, 141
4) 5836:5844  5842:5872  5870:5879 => 0.01 mag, 154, 145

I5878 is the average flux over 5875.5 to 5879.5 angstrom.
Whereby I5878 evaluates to 145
